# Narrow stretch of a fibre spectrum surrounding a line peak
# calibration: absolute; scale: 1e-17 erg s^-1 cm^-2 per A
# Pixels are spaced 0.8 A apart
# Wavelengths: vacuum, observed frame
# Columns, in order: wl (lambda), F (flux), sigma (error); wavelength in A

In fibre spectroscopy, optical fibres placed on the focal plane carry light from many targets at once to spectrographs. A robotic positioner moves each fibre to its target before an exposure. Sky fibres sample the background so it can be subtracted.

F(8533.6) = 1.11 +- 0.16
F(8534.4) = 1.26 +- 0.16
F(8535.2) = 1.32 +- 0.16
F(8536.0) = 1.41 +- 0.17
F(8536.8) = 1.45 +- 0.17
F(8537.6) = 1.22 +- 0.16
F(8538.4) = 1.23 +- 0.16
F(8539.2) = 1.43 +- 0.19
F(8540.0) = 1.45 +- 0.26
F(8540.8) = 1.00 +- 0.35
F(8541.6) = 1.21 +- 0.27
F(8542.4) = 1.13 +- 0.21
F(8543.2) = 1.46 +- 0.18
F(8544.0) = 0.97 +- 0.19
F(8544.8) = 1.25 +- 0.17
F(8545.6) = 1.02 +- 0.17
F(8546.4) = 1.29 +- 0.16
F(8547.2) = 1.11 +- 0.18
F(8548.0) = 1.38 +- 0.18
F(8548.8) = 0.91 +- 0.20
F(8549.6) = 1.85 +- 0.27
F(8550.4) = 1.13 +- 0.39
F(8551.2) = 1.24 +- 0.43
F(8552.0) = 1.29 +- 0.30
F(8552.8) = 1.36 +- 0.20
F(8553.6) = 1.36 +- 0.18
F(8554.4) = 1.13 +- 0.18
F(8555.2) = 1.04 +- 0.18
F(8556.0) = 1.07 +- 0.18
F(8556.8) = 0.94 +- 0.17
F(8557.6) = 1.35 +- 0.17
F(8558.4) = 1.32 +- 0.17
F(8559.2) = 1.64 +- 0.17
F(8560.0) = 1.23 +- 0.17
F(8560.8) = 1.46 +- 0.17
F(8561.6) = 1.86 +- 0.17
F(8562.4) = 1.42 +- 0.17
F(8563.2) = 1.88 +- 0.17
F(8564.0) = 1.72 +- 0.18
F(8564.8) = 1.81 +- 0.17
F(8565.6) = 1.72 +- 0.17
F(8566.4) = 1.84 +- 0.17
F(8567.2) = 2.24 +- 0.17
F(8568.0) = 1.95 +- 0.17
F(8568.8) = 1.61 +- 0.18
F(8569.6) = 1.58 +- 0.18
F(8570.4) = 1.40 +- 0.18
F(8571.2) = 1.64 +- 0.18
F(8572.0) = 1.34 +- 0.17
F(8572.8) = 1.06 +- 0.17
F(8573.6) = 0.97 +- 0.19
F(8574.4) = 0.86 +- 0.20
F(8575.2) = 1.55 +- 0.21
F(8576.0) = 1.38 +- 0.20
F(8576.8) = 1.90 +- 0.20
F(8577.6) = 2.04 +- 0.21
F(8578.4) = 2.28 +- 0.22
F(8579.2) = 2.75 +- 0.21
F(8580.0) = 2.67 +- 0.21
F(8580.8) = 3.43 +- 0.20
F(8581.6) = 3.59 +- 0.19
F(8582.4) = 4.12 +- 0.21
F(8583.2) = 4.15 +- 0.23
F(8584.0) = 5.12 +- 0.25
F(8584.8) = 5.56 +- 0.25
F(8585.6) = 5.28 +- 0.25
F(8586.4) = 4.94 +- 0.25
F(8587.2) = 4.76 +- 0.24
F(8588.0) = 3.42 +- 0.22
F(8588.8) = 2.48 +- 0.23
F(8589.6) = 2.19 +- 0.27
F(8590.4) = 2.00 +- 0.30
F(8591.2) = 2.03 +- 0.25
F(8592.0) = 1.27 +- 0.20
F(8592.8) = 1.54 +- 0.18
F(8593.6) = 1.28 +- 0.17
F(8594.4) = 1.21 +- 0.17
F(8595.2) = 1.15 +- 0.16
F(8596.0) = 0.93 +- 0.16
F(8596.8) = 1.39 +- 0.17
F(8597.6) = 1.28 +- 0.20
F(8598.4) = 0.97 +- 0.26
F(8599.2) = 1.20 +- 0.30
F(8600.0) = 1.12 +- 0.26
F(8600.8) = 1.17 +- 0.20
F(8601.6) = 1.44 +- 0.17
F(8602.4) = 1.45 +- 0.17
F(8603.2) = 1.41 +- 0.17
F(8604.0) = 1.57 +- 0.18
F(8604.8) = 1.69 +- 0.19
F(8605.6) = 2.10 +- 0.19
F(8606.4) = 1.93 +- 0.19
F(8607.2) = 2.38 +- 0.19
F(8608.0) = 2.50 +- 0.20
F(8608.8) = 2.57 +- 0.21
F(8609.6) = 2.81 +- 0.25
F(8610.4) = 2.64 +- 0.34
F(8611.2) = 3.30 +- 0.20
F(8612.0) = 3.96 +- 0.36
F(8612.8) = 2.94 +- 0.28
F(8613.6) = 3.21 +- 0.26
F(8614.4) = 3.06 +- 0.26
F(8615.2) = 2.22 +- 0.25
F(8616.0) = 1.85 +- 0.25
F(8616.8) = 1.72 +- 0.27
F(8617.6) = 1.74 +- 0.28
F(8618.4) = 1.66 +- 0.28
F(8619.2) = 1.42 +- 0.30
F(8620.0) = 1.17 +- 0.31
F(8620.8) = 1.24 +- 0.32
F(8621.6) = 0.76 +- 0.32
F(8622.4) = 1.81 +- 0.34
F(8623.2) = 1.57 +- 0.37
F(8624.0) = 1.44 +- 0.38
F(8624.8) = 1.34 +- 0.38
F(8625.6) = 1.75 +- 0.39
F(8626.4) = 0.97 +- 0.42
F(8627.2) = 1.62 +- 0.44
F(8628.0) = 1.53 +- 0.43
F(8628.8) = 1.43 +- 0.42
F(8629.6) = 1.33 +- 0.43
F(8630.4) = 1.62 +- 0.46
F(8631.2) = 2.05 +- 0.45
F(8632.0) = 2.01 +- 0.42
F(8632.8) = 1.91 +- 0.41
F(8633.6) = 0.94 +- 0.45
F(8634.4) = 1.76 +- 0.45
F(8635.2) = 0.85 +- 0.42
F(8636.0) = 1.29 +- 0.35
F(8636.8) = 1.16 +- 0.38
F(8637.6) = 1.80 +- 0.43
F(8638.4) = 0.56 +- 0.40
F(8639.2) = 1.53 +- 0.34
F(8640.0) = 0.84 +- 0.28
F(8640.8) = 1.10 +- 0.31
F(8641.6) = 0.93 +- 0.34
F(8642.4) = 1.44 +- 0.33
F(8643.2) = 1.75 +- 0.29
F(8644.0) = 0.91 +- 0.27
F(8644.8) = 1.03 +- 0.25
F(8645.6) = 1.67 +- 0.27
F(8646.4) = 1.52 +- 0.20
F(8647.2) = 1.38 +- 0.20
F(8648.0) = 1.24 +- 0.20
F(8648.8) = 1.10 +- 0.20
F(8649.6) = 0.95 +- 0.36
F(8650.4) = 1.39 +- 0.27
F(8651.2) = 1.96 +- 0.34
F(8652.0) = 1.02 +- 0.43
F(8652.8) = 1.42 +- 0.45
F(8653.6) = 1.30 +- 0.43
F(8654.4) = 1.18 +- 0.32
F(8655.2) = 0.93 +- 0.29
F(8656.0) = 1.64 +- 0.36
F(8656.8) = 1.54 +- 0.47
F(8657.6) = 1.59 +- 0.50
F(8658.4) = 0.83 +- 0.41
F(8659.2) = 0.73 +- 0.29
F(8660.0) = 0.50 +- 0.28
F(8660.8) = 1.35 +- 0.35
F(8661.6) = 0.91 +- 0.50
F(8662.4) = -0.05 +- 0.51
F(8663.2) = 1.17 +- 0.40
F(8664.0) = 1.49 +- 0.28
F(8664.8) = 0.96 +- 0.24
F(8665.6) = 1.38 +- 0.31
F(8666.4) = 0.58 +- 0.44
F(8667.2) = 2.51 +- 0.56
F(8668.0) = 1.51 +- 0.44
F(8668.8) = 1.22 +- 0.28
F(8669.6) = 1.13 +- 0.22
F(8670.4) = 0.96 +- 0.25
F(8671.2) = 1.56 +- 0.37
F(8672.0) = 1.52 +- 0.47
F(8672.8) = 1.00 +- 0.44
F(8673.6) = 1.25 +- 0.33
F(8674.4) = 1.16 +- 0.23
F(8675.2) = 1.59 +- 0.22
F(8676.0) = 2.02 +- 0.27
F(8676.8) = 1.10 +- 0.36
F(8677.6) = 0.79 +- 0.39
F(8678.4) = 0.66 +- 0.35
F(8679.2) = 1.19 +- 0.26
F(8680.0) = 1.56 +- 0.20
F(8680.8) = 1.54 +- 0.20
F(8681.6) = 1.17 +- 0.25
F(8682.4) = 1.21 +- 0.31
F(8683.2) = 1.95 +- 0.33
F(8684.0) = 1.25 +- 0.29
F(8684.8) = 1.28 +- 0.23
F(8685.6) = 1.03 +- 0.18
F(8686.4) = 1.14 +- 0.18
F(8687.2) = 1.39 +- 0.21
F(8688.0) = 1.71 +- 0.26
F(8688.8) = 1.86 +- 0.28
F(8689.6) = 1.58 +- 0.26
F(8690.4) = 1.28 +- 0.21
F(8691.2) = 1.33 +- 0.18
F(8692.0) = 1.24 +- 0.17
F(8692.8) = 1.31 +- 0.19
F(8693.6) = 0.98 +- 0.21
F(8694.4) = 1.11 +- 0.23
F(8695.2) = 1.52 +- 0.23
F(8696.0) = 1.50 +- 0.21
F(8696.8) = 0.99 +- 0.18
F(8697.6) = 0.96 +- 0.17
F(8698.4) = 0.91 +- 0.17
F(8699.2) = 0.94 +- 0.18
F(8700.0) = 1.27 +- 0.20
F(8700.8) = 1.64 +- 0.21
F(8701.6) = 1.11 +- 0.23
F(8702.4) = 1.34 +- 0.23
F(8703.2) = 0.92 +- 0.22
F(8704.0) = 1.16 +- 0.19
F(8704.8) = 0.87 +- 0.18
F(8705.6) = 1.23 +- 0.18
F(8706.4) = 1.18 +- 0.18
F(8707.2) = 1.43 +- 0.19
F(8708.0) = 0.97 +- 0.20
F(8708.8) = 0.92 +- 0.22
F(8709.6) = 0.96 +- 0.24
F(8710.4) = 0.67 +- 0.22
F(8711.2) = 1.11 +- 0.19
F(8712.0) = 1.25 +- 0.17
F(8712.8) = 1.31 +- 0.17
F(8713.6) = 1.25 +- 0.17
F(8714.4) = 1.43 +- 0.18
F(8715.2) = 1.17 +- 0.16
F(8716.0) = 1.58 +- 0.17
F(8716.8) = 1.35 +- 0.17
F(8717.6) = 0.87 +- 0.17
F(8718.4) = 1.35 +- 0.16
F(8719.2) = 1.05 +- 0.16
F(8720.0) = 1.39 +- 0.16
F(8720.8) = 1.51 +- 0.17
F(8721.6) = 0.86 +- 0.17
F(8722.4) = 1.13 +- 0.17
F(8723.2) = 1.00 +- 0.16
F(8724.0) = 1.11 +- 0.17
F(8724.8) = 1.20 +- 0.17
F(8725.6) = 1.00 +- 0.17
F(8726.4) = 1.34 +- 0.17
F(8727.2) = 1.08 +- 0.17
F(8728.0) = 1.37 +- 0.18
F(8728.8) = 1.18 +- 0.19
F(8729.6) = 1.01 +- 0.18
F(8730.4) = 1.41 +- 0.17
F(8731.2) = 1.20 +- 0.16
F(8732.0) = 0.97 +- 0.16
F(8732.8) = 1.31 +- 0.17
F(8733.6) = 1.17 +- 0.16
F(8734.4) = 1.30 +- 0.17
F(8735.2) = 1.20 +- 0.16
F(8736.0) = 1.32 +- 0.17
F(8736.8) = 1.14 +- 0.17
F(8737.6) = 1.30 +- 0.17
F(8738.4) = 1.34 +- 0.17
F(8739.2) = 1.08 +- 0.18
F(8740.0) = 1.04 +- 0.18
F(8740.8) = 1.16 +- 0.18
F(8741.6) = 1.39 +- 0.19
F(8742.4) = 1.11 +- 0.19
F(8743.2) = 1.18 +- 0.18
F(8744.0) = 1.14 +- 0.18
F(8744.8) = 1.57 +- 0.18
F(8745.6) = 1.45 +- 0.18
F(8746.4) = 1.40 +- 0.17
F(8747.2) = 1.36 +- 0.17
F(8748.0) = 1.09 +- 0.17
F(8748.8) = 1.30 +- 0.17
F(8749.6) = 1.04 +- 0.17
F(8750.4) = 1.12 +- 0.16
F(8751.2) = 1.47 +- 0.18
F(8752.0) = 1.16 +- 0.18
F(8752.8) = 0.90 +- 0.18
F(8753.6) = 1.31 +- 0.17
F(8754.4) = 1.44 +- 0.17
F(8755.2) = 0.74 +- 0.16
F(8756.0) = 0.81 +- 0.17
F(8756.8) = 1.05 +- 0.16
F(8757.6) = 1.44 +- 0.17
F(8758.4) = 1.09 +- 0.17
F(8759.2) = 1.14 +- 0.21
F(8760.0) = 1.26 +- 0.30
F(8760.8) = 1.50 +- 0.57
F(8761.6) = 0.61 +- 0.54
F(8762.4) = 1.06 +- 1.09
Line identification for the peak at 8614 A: [N II] 6583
